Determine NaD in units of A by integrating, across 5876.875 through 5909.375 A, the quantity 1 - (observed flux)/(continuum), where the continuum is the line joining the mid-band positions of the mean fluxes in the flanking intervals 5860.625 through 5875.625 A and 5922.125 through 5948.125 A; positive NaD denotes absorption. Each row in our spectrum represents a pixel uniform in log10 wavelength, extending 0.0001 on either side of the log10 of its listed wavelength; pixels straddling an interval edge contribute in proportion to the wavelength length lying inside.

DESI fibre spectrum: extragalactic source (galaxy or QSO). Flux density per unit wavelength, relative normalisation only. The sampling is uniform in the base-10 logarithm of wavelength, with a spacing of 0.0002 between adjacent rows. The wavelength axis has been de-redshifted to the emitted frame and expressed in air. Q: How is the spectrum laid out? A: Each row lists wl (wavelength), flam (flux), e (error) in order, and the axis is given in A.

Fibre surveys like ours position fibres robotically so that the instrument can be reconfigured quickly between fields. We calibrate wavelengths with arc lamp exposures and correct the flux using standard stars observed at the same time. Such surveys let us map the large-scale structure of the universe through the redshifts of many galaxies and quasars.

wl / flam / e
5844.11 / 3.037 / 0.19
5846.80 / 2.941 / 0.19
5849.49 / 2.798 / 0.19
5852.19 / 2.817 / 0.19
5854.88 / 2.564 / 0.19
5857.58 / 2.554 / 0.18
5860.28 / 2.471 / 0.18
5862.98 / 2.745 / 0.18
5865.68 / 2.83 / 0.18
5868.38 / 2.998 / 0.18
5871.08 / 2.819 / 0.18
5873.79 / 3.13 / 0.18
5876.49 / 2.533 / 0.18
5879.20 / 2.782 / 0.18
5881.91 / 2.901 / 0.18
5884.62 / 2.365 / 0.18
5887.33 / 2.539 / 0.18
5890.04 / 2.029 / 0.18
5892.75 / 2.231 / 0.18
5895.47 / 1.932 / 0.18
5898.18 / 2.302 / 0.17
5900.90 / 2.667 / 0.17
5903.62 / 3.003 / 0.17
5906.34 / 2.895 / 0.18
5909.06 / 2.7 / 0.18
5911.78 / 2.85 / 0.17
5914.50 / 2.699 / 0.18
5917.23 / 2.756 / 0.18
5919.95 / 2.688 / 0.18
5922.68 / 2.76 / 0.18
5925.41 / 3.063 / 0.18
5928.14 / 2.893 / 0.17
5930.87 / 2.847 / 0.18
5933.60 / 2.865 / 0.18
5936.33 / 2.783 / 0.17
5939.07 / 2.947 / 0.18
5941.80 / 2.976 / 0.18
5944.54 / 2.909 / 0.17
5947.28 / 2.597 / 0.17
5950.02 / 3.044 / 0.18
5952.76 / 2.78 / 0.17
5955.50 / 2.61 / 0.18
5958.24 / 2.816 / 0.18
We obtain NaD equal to 3.90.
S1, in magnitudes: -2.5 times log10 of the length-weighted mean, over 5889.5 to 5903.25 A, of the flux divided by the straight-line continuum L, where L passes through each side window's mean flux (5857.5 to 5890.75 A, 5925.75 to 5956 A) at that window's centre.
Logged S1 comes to 0.192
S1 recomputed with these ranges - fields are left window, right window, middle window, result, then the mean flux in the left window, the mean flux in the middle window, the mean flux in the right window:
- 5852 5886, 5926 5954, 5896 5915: 0.041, 2.73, 2.7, 2.87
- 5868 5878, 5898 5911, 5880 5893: 0.153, 2.86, 2.44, 2.76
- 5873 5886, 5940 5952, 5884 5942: 0.053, 2.73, 2.67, 2.88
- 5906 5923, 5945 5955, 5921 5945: -0.043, 2.76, 2.89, 2.8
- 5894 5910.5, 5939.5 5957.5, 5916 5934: -0.053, 2.58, 2.84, 2.83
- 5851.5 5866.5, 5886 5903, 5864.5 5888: -0.117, 2.65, 2.77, 2.31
